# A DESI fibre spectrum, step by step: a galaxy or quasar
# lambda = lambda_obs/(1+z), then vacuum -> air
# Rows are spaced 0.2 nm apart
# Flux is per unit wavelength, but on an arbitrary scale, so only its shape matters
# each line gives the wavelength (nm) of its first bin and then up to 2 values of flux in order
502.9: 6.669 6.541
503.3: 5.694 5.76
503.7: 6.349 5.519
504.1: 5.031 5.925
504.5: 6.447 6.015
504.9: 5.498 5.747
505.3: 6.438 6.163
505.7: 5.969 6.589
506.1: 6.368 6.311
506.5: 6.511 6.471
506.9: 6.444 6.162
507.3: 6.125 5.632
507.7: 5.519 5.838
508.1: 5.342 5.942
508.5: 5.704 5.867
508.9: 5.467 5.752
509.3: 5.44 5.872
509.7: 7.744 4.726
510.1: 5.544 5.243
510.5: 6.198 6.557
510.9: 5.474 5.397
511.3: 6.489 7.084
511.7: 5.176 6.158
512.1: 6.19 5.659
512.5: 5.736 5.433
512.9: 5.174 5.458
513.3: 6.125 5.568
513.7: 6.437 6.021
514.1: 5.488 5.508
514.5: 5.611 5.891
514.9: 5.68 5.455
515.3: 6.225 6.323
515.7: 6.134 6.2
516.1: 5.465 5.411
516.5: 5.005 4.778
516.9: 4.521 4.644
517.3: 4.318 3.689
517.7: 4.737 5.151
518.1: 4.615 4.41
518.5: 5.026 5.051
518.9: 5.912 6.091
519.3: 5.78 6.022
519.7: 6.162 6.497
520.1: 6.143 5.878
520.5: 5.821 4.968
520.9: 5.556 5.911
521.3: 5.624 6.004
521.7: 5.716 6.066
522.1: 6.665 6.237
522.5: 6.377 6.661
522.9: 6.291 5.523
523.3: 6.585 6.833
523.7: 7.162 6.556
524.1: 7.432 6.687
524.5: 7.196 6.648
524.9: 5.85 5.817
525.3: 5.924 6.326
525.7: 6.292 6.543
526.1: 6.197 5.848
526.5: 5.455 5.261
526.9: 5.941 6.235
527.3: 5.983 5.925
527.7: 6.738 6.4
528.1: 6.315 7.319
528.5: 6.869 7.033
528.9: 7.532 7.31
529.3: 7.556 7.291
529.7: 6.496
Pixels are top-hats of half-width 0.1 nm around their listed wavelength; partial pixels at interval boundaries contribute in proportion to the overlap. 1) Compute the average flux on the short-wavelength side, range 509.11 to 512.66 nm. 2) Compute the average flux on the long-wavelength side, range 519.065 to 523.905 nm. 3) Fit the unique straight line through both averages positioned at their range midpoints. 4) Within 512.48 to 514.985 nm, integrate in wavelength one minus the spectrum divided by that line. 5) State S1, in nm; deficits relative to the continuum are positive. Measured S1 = 0.11 nm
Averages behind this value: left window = 5.91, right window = 6.12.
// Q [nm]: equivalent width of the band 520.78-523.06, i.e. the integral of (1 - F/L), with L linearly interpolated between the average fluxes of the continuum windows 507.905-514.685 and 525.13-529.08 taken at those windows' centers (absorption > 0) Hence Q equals 0.032 nm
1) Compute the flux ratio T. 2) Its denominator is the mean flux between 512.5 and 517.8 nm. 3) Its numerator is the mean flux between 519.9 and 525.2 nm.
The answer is 1.15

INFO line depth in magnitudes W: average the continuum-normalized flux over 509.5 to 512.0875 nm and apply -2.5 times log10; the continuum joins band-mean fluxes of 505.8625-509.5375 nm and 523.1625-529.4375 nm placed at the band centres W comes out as 0.01 mag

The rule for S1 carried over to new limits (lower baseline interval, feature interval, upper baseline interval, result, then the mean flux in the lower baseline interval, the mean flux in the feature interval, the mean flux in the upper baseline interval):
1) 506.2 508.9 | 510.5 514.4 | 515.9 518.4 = -0.36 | 5.97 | 5.86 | 4.79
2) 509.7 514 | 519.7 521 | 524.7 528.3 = 0.04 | 5.85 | 5.84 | 6.11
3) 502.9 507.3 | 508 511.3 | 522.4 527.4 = 0.20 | 6.11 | 5.79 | 6.3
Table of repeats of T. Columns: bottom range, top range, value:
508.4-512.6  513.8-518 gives 0.91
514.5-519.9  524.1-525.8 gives 1.20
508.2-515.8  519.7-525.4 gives 1.07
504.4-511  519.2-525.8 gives 1.04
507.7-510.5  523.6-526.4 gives 1.13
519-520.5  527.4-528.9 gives 1.11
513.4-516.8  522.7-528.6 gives 1.11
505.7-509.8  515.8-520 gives 0.86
